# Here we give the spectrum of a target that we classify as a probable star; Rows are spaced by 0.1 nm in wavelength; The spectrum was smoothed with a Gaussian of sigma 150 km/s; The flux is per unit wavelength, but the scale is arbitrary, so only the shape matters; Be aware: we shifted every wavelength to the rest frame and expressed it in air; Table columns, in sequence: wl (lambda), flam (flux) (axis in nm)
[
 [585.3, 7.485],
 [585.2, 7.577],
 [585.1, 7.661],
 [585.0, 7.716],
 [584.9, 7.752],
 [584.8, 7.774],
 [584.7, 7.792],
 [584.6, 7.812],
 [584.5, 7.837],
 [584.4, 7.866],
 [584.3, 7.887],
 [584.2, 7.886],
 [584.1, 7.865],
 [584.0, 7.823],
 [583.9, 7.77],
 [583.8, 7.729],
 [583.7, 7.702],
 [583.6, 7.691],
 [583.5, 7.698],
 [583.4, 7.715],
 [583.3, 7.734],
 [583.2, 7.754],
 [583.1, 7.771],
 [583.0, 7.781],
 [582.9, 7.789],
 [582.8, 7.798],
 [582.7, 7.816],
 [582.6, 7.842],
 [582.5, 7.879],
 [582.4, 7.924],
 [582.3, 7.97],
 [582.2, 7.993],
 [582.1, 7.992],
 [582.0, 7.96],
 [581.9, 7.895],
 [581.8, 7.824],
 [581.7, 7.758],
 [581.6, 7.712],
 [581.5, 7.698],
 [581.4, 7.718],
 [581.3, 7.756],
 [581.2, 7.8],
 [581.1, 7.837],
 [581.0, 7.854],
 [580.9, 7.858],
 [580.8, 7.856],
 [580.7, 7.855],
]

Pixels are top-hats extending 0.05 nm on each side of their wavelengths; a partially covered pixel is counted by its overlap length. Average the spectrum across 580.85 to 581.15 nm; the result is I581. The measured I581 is 7.85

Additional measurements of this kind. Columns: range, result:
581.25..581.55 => 7.72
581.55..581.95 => 7.8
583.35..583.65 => 7.7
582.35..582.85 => 7.85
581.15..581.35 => 7.78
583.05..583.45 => 7.74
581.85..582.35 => 7.96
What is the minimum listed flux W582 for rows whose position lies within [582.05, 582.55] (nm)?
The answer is 7.879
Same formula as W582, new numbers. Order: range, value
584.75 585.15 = 7.661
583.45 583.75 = 7.691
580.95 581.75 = 7.698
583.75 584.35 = 7.729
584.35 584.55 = 7.837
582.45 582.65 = 7.842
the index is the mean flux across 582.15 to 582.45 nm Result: 7.96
